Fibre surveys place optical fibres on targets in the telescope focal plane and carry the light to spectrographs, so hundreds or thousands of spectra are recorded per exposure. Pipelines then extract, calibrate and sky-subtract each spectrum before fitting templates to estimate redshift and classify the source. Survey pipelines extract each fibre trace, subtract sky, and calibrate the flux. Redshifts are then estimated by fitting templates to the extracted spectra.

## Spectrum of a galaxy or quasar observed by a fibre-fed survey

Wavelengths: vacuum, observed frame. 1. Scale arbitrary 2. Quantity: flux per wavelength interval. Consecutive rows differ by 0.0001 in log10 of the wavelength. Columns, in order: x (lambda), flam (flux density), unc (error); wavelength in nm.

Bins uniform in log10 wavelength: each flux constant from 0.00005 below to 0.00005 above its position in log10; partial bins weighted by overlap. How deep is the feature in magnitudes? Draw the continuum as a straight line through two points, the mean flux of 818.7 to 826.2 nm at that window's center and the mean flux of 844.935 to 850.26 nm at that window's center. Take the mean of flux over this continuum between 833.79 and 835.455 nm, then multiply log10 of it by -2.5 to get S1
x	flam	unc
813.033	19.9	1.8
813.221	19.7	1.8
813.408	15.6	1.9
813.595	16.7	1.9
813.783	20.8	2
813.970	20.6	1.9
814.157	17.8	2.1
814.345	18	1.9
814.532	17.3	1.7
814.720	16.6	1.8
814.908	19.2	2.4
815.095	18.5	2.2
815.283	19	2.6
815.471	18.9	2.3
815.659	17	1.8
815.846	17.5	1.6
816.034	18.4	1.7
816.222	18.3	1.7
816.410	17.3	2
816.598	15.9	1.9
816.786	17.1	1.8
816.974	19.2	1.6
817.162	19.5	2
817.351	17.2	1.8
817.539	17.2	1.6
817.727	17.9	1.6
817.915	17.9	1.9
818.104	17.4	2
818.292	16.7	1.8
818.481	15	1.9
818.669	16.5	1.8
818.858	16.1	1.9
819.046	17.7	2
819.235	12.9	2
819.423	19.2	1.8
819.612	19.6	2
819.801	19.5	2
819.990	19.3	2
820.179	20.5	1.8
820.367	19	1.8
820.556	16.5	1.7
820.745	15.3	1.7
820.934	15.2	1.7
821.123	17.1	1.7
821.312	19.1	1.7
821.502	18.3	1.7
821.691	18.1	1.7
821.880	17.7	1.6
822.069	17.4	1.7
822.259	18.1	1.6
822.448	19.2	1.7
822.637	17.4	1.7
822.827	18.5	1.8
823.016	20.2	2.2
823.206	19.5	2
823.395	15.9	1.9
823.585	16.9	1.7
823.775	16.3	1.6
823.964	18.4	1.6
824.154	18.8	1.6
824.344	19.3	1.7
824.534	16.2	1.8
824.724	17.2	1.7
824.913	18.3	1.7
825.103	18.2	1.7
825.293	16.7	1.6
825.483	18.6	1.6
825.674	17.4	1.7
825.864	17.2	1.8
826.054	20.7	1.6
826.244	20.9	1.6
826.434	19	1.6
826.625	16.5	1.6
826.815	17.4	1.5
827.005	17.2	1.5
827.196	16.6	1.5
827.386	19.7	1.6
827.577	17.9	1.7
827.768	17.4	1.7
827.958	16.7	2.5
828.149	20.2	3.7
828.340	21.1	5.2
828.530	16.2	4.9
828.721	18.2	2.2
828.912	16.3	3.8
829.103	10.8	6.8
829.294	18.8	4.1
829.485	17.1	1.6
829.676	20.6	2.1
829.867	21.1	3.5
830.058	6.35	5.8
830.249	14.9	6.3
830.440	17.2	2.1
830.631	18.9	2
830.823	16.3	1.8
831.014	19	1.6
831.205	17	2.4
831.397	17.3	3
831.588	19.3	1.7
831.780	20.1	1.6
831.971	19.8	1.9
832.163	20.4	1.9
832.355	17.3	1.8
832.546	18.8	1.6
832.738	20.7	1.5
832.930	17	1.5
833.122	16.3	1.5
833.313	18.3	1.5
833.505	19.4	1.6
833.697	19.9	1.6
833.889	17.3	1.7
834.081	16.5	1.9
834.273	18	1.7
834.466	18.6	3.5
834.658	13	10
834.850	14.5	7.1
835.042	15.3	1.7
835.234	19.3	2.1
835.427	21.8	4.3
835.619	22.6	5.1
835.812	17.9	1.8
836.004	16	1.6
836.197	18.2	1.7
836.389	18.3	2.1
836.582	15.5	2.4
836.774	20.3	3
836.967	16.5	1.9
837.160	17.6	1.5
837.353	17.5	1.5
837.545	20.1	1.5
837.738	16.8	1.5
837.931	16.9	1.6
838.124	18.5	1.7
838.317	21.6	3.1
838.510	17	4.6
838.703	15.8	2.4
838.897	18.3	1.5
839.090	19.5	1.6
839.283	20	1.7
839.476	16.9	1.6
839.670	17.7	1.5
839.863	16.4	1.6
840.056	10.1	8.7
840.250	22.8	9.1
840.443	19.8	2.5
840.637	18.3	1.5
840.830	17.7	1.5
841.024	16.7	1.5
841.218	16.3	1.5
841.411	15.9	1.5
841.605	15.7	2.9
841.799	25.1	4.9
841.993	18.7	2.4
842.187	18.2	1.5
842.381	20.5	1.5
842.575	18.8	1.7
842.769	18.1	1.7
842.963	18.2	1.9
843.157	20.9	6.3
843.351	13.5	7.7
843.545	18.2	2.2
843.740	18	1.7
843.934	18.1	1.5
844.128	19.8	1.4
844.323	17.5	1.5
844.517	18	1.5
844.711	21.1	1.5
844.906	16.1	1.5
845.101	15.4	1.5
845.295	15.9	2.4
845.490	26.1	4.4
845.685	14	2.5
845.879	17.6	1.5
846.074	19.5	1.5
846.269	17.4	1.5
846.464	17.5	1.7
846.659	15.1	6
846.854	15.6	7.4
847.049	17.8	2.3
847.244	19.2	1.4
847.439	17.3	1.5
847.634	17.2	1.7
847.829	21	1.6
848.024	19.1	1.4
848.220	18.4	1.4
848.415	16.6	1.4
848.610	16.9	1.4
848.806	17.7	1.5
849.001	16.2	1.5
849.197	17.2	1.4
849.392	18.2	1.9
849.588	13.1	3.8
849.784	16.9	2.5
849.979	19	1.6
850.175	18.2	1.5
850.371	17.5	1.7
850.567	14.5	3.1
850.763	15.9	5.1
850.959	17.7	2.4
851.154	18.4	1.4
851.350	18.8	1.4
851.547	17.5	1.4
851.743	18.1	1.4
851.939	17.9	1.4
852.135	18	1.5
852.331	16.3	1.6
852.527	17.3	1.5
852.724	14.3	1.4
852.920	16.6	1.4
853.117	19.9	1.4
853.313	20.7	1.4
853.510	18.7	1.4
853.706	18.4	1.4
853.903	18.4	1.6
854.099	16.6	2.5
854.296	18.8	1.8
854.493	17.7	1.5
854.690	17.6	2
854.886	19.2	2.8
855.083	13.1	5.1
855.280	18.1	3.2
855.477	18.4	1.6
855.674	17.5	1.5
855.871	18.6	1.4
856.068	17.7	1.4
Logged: 0.05 mag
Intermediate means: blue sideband 17.9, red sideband 17.5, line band 17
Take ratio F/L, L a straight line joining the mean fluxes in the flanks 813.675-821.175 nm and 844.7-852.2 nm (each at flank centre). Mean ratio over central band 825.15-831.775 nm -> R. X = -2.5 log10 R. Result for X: 0.01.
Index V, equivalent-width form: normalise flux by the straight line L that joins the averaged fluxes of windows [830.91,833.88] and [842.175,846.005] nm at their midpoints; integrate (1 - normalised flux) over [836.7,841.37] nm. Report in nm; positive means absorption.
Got 0.14 nm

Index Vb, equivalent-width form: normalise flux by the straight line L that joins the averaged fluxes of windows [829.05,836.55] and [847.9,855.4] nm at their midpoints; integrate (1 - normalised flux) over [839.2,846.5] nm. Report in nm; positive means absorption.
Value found -0.200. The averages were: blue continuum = 17.7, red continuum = 17.5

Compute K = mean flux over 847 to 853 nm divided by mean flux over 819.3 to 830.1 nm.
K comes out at 0.97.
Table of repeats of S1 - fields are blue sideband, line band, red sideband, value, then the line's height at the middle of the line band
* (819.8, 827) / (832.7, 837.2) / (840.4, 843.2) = 0.03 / 18.3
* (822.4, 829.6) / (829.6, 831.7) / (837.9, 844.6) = 0.05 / 17.9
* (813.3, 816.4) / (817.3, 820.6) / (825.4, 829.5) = 0.03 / 18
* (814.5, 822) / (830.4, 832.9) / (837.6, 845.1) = -0.04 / 17.9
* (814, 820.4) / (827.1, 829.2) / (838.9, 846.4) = 0.04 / 17.9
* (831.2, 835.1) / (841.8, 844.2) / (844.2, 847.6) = -0.05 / 17.8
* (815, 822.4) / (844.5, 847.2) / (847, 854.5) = 0.00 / 17.6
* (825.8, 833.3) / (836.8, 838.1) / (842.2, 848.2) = 0.01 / 18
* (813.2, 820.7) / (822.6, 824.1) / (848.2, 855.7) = -0.01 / 17.8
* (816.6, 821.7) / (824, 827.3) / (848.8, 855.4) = -0.03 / 17.5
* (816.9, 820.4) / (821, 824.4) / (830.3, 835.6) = -0.01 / 17.9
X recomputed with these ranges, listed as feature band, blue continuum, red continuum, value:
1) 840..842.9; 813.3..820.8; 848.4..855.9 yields -0.04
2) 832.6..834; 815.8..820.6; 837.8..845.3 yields -0.03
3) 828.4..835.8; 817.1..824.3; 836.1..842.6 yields 0.02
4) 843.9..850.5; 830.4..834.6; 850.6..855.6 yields 0.01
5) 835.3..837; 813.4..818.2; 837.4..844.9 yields -0.03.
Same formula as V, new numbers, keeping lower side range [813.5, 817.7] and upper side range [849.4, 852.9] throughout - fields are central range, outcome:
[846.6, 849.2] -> -0.07 nm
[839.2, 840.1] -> 0.04 nm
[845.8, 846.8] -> -0.01 nm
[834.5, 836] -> -0.02 nm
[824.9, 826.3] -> -0.05 nm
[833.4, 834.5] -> -0.04 nm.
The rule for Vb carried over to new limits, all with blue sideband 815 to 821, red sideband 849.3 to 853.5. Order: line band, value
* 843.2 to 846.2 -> -0.09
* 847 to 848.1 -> -0.08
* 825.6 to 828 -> -0.07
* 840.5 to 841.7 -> 0.04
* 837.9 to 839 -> -0.04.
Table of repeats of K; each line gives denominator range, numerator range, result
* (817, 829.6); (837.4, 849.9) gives 1.01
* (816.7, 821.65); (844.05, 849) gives 1.02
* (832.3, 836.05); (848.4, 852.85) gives 0.95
